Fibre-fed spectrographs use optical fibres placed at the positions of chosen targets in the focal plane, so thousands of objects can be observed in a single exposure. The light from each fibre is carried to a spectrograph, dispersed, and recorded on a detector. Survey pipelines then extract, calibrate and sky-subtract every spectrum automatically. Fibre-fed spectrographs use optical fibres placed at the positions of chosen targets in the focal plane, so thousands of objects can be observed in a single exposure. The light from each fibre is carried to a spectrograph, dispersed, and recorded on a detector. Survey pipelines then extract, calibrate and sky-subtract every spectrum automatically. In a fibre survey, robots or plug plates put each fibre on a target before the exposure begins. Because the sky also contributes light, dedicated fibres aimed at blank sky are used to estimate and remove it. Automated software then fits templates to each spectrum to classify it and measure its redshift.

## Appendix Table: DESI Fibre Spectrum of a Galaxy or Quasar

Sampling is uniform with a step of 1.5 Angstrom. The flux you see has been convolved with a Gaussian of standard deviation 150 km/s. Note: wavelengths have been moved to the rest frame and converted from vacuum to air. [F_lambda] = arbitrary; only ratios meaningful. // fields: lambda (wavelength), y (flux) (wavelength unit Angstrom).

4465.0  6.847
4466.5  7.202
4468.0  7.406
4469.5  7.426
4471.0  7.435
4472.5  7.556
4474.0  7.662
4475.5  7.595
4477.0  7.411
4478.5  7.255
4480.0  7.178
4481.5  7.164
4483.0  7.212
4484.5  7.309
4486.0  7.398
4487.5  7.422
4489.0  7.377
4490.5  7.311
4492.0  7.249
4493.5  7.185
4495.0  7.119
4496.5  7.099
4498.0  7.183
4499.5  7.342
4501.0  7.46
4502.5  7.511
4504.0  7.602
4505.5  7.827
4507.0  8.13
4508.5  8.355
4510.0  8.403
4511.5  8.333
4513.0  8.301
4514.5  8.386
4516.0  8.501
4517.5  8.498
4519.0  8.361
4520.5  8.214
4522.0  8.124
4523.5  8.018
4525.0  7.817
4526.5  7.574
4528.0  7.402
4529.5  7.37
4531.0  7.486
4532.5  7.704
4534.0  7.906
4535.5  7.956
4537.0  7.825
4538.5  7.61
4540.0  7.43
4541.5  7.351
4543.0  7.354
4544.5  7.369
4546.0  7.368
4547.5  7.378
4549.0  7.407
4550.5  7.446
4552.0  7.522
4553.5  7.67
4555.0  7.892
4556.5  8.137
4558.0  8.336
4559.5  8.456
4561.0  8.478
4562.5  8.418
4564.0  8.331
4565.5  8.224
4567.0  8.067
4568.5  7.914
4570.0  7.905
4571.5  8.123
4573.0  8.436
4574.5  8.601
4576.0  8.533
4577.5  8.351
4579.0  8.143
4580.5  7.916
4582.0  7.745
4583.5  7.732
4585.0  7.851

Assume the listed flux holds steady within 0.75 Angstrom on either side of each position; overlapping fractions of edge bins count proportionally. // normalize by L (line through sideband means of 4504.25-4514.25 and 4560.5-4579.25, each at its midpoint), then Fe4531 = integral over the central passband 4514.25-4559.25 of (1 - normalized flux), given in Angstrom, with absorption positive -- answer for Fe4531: 2.5 Angstrom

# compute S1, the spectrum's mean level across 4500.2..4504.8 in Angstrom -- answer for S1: 7.53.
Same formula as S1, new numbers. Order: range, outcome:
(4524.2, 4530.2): 7.55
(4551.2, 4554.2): 7.59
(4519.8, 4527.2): 7.95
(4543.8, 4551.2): 7.39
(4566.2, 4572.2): 8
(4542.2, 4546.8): 7.36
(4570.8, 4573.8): 8.29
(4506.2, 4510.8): 8.29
